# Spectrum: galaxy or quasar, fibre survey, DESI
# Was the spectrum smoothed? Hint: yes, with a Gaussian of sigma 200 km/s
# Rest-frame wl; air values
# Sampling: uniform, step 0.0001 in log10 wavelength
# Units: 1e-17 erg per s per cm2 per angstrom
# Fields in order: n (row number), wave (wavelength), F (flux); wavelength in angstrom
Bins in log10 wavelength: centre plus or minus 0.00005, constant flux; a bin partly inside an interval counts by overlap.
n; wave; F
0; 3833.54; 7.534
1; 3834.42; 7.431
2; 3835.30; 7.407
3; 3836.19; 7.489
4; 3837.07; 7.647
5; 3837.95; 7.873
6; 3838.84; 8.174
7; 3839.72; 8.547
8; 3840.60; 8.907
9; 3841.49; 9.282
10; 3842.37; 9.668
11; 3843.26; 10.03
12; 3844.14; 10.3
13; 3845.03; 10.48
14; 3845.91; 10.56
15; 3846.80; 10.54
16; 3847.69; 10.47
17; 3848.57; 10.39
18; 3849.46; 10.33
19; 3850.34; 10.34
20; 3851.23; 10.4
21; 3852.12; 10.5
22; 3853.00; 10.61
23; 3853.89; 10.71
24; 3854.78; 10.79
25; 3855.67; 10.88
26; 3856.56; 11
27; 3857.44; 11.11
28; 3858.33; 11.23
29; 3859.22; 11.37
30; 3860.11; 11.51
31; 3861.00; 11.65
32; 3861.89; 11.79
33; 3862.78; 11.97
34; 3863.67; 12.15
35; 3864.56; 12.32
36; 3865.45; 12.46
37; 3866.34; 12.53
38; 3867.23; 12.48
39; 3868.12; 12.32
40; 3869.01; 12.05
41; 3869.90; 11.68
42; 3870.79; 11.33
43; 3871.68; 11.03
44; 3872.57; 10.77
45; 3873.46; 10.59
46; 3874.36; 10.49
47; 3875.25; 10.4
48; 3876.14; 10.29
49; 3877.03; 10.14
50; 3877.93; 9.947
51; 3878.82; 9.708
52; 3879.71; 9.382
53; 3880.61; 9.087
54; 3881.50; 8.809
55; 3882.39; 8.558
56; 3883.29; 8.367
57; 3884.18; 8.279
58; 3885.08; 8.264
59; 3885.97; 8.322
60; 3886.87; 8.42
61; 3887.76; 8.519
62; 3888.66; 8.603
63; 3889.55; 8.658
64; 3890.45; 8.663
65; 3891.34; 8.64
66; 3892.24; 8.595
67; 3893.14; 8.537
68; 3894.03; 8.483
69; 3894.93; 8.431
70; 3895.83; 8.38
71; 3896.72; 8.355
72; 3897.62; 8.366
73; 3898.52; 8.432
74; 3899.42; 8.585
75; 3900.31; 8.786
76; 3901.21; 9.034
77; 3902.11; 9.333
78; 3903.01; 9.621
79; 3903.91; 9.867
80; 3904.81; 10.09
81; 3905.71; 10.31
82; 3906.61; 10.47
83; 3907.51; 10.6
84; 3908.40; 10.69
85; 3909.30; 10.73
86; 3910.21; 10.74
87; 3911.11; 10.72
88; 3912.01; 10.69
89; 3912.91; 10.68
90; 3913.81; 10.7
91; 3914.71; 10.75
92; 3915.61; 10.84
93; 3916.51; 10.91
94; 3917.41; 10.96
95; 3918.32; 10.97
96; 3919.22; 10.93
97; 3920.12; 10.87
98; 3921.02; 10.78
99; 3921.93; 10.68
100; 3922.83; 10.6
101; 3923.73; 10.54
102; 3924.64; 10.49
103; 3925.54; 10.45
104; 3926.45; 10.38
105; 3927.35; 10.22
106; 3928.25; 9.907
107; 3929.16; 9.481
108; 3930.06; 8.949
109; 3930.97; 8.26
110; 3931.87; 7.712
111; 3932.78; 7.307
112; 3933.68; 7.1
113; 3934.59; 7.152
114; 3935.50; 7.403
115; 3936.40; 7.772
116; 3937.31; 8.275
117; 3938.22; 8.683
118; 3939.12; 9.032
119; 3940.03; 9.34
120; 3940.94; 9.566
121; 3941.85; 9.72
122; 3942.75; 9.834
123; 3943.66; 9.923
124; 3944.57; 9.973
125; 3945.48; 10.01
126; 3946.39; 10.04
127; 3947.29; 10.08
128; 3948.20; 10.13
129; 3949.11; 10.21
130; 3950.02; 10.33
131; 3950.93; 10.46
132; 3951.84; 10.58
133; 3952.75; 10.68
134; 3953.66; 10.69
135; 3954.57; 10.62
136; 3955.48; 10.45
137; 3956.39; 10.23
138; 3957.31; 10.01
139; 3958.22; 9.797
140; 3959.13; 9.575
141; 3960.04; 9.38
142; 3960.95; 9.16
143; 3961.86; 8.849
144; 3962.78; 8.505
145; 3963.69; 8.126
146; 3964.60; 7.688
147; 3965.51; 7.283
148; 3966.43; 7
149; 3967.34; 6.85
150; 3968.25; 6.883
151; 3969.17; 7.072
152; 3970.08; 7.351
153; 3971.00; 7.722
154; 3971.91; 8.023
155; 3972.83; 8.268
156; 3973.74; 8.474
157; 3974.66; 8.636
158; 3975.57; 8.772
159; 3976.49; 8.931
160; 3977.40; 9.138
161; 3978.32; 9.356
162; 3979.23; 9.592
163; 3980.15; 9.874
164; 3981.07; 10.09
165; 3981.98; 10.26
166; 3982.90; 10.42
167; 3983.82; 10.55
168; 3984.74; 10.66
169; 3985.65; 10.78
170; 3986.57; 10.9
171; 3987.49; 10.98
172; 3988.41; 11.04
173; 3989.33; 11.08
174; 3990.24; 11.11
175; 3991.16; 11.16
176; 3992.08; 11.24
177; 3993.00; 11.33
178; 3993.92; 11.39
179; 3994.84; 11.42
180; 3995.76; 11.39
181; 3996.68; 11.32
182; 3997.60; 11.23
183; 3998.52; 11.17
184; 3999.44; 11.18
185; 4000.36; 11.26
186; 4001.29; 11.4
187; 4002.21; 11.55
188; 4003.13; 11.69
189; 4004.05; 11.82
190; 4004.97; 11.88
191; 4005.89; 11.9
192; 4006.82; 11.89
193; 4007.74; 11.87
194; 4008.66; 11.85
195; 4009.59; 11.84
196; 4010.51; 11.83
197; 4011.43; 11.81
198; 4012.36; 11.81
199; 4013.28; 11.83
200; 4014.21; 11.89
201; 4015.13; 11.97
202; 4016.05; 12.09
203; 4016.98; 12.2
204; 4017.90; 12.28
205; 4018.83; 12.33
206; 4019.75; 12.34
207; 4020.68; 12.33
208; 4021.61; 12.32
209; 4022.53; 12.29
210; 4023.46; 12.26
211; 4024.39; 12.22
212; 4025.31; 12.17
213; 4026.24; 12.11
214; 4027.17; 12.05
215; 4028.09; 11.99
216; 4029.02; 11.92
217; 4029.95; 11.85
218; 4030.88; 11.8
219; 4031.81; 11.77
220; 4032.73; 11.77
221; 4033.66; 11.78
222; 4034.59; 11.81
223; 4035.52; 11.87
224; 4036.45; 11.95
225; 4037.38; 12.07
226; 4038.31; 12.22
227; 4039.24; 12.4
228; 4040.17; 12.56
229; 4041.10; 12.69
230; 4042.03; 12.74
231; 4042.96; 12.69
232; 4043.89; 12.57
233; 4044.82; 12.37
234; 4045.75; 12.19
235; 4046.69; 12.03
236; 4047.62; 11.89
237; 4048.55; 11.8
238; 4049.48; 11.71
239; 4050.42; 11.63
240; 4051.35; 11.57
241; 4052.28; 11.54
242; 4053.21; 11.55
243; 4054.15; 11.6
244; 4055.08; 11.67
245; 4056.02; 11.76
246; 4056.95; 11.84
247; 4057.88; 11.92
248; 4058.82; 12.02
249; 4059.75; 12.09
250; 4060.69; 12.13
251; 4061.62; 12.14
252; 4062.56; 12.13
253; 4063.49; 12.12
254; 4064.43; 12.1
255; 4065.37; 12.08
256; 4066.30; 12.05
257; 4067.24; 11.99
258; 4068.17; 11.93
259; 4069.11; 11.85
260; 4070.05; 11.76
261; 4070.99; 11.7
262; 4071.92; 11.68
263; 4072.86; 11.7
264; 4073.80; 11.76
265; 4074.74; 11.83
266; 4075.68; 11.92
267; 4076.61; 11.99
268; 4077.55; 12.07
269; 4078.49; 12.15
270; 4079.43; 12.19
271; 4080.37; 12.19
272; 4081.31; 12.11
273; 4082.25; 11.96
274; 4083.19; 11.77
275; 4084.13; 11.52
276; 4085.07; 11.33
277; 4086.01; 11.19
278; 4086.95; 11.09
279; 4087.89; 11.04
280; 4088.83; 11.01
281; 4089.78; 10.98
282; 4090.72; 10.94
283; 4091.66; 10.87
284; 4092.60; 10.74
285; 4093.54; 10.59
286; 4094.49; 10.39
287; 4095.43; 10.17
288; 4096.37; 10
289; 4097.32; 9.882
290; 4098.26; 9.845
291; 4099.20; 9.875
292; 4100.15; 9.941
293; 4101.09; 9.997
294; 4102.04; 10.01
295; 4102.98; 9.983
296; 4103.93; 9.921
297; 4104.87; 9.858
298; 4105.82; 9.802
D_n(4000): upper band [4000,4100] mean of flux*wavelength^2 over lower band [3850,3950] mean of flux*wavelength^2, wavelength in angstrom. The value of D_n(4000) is 1.3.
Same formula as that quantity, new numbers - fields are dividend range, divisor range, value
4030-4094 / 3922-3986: 1.35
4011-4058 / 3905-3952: 1.29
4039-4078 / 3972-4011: 1.15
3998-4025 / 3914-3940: 1.30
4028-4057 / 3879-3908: 1.45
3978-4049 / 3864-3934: 1.25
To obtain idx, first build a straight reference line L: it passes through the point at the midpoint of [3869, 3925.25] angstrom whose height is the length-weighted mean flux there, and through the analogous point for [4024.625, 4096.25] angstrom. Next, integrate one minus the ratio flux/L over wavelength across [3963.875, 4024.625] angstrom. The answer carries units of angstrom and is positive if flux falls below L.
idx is 2.3 angstrom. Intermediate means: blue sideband 9.79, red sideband 11.8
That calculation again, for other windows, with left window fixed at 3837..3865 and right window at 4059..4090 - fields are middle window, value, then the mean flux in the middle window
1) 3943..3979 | 6.49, 9.11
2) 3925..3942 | 3.40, 8.76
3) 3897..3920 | 1.41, 10.1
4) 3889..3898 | 1.85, 8.52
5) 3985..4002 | 0.20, 11.2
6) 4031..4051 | -0.86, 12.1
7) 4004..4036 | -1.43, 12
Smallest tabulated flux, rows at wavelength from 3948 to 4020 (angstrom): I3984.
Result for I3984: 6.85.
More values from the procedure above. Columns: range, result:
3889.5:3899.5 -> 8.355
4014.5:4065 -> 11.54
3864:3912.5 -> 8.264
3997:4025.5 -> 11.17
